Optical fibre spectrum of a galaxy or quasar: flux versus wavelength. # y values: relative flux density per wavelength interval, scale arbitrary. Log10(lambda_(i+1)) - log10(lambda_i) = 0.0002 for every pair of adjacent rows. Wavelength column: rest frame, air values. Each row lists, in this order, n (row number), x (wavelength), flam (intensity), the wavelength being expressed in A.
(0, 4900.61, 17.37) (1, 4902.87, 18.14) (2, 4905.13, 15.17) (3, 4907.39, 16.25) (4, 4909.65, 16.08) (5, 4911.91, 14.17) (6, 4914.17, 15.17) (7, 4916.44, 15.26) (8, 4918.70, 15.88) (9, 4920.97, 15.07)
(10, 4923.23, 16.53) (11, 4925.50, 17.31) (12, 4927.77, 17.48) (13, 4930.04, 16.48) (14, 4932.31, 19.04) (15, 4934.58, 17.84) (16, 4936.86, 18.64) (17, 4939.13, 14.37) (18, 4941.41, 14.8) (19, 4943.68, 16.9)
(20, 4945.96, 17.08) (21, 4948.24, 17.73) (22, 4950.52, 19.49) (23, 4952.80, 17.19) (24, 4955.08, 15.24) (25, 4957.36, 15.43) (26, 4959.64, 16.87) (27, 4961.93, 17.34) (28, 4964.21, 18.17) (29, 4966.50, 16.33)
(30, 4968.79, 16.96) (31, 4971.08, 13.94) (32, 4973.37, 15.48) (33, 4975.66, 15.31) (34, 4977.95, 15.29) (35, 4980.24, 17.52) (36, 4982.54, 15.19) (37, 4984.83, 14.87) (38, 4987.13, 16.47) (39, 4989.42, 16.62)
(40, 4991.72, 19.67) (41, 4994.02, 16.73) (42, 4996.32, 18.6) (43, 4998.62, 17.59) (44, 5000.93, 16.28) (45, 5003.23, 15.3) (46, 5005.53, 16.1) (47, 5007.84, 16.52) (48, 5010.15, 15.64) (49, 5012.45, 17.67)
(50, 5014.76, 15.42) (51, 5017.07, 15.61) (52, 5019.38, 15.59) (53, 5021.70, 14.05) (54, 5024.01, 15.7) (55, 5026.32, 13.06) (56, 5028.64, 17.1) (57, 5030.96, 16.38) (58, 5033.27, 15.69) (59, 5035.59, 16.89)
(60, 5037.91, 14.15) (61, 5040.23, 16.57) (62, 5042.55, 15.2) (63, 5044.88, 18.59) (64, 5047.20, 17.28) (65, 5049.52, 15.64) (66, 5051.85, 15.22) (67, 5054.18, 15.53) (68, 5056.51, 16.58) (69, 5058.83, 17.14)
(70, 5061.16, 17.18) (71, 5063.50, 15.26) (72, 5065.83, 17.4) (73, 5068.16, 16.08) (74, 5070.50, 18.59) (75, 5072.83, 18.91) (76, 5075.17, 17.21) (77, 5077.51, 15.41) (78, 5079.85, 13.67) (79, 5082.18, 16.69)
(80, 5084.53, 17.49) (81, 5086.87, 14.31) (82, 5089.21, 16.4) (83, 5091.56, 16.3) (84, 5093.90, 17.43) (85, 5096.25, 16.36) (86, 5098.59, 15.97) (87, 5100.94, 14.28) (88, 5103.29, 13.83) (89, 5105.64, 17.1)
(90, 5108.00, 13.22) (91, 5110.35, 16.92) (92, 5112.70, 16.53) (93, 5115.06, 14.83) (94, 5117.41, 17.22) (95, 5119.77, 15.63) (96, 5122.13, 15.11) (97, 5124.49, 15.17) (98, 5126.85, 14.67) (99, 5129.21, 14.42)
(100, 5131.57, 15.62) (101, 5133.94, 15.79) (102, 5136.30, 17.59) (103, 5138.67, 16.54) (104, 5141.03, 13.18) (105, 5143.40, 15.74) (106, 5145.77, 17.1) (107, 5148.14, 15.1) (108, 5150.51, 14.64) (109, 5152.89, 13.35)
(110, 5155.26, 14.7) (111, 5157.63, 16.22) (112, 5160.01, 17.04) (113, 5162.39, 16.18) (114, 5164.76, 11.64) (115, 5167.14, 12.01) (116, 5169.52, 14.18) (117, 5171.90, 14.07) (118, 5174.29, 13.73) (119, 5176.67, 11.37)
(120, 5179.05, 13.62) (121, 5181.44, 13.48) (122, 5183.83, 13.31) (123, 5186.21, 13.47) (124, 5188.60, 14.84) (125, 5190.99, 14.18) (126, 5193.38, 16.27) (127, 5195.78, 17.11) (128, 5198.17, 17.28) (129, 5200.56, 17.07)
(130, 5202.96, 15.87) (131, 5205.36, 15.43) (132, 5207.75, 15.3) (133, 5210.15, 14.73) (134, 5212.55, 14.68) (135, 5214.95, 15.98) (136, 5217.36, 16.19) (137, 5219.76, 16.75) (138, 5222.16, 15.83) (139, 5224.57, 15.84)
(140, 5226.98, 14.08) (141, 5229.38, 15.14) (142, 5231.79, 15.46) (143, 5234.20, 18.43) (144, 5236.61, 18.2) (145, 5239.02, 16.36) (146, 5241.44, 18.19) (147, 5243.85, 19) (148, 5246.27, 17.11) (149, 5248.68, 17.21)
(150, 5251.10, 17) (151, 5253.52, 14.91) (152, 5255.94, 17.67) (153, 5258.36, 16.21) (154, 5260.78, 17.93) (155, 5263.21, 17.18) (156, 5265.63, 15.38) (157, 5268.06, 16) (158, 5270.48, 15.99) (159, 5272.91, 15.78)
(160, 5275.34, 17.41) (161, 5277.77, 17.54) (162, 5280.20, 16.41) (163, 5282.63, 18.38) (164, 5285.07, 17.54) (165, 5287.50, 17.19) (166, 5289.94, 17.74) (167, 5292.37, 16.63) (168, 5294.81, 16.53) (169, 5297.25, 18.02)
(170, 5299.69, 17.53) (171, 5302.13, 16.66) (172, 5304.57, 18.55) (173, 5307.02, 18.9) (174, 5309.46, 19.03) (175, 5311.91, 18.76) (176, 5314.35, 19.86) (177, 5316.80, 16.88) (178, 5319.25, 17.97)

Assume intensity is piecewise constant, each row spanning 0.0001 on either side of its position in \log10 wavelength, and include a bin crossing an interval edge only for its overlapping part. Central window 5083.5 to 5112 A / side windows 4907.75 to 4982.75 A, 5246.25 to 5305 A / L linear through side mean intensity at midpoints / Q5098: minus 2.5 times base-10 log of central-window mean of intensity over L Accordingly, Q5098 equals 0.06 mag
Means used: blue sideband 16.4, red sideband 17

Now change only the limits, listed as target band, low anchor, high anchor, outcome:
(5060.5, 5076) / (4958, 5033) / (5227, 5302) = -0.05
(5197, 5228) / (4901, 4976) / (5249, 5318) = 0.09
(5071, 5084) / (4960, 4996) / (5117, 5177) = -0.07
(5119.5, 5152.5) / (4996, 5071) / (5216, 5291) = 0.07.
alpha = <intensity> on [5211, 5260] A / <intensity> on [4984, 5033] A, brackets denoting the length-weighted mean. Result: 1.02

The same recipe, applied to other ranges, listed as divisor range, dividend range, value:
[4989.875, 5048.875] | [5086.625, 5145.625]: 0.96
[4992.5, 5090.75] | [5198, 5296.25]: 1.02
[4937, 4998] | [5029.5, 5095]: 0.99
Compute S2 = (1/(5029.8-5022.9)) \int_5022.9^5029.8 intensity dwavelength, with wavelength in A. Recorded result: 15.3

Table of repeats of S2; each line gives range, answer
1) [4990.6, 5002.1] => 17.8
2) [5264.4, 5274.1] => 15.8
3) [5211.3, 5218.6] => 15.6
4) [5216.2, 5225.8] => 16.1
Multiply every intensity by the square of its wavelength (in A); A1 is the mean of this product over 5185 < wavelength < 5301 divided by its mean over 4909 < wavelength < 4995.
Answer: 1.1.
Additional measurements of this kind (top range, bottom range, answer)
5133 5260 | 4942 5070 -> 1.02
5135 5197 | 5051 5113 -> 0.93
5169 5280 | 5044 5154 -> 1.05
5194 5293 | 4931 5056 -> 1.12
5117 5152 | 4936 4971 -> 1.00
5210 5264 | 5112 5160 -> 1.11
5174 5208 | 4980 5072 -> 0.97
